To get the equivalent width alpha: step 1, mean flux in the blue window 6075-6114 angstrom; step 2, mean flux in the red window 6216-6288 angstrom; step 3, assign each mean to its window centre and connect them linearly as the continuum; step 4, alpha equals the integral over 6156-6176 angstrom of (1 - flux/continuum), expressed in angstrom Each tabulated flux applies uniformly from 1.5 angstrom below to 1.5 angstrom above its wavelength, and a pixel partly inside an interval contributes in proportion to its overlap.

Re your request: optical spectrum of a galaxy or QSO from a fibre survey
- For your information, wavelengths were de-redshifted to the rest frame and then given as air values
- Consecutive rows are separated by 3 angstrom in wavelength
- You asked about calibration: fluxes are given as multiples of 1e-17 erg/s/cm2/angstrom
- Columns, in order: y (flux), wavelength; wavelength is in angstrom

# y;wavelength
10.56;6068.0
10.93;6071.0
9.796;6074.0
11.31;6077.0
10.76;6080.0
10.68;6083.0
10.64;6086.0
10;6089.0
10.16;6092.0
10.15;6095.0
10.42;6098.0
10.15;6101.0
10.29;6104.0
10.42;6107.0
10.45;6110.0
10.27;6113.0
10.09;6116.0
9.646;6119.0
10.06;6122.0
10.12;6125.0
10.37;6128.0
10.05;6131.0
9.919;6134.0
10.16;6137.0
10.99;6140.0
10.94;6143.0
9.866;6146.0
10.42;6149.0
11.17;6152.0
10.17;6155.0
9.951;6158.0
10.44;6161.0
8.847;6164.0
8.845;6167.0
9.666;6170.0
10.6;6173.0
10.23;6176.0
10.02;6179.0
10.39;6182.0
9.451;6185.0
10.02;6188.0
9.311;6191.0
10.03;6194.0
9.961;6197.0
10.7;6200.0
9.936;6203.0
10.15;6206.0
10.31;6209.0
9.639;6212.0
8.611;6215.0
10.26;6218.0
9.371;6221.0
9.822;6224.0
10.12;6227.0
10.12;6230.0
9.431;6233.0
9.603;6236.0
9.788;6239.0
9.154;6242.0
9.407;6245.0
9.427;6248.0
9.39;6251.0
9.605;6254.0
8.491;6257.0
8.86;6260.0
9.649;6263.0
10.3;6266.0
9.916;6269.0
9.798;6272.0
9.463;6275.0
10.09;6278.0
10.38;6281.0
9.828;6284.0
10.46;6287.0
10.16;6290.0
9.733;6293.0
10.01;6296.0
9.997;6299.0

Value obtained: 0.6 angstrom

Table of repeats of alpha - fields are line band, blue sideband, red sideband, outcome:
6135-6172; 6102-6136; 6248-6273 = -0.5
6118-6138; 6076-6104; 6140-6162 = 0.8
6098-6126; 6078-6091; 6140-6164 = 0.8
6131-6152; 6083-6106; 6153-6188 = -0.8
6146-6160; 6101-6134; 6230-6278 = -0.5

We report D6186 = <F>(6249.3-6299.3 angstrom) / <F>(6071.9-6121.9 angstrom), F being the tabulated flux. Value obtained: 0.9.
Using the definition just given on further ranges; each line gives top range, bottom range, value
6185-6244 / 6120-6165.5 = 0.96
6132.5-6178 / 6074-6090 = 0.96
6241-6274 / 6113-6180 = 0.93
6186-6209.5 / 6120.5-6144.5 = 0.97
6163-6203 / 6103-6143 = 0.96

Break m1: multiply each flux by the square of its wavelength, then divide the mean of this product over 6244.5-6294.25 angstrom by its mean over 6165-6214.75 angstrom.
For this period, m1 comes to 1.01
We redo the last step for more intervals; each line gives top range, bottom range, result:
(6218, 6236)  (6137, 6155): 0.95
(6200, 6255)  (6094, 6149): 0.98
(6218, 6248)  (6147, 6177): 0.99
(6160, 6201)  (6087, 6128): 0.99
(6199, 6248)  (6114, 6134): 1.00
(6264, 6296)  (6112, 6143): 1.03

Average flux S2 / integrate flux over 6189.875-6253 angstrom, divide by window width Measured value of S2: 9.74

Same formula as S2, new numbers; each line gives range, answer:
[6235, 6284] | 9.59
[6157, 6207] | 9.91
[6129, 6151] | 10.4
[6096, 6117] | 10.3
